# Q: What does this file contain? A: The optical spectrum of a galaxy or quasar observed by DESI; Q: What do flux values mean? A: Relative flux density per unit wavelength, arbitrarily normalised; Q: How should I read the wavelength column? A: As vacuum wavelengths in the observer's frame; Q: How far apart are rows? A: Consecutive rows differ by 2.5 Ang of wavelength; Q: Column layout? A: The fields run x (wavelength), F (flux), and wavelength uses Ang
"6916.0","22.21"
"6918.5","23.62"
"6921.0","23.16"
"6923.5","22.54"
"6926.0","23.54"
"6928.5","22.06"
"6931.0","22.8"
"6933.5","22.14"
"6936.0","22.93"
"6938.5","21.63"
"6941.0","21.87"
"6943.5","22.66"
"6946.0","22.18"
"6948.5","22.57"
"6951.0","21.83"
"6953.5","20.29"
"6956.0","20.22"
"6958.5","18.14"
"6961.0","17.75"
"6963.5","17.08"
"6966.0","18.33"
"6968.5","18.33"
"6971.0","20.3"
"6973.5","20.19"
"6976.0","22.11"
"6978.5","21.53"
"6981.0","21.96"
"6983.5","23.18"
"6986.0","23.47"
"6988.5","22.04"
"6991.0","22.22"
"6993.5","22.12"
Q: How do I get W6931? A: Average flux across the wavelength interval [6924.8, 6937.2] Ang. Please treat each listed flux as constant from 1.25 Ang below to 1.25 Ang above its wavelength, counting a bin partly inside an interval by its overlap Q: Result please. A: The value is 22.7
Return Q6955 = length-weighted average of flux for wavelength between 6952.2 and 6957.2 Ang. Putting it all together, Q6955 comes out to 20.3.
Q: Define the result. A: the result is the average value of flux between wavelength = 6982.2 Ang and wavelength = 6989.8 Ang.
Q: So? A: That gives 22.9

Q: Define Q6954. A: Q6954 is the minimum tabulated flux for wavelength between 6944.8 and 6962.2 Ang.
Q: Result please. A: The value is 17.75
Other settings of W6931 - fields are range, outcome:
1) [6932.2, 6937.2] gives 22.5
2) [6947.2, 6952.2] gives 22.2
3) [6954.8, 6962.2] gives 18.7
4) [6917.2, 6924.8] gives 23.1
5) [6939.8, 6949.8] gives 22.3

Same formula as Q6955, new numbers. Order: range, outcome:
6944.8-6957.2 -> 21.4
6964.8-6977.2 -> 19.8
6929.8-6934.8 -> 22.5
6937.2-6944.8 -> 22.1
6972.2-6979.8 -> 21.3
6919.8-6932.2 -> 22.8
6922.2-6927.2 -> 23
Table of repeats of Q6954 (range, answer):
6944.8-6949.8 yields 22.18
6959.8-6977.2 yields 17.08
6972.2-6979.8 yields 20.19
